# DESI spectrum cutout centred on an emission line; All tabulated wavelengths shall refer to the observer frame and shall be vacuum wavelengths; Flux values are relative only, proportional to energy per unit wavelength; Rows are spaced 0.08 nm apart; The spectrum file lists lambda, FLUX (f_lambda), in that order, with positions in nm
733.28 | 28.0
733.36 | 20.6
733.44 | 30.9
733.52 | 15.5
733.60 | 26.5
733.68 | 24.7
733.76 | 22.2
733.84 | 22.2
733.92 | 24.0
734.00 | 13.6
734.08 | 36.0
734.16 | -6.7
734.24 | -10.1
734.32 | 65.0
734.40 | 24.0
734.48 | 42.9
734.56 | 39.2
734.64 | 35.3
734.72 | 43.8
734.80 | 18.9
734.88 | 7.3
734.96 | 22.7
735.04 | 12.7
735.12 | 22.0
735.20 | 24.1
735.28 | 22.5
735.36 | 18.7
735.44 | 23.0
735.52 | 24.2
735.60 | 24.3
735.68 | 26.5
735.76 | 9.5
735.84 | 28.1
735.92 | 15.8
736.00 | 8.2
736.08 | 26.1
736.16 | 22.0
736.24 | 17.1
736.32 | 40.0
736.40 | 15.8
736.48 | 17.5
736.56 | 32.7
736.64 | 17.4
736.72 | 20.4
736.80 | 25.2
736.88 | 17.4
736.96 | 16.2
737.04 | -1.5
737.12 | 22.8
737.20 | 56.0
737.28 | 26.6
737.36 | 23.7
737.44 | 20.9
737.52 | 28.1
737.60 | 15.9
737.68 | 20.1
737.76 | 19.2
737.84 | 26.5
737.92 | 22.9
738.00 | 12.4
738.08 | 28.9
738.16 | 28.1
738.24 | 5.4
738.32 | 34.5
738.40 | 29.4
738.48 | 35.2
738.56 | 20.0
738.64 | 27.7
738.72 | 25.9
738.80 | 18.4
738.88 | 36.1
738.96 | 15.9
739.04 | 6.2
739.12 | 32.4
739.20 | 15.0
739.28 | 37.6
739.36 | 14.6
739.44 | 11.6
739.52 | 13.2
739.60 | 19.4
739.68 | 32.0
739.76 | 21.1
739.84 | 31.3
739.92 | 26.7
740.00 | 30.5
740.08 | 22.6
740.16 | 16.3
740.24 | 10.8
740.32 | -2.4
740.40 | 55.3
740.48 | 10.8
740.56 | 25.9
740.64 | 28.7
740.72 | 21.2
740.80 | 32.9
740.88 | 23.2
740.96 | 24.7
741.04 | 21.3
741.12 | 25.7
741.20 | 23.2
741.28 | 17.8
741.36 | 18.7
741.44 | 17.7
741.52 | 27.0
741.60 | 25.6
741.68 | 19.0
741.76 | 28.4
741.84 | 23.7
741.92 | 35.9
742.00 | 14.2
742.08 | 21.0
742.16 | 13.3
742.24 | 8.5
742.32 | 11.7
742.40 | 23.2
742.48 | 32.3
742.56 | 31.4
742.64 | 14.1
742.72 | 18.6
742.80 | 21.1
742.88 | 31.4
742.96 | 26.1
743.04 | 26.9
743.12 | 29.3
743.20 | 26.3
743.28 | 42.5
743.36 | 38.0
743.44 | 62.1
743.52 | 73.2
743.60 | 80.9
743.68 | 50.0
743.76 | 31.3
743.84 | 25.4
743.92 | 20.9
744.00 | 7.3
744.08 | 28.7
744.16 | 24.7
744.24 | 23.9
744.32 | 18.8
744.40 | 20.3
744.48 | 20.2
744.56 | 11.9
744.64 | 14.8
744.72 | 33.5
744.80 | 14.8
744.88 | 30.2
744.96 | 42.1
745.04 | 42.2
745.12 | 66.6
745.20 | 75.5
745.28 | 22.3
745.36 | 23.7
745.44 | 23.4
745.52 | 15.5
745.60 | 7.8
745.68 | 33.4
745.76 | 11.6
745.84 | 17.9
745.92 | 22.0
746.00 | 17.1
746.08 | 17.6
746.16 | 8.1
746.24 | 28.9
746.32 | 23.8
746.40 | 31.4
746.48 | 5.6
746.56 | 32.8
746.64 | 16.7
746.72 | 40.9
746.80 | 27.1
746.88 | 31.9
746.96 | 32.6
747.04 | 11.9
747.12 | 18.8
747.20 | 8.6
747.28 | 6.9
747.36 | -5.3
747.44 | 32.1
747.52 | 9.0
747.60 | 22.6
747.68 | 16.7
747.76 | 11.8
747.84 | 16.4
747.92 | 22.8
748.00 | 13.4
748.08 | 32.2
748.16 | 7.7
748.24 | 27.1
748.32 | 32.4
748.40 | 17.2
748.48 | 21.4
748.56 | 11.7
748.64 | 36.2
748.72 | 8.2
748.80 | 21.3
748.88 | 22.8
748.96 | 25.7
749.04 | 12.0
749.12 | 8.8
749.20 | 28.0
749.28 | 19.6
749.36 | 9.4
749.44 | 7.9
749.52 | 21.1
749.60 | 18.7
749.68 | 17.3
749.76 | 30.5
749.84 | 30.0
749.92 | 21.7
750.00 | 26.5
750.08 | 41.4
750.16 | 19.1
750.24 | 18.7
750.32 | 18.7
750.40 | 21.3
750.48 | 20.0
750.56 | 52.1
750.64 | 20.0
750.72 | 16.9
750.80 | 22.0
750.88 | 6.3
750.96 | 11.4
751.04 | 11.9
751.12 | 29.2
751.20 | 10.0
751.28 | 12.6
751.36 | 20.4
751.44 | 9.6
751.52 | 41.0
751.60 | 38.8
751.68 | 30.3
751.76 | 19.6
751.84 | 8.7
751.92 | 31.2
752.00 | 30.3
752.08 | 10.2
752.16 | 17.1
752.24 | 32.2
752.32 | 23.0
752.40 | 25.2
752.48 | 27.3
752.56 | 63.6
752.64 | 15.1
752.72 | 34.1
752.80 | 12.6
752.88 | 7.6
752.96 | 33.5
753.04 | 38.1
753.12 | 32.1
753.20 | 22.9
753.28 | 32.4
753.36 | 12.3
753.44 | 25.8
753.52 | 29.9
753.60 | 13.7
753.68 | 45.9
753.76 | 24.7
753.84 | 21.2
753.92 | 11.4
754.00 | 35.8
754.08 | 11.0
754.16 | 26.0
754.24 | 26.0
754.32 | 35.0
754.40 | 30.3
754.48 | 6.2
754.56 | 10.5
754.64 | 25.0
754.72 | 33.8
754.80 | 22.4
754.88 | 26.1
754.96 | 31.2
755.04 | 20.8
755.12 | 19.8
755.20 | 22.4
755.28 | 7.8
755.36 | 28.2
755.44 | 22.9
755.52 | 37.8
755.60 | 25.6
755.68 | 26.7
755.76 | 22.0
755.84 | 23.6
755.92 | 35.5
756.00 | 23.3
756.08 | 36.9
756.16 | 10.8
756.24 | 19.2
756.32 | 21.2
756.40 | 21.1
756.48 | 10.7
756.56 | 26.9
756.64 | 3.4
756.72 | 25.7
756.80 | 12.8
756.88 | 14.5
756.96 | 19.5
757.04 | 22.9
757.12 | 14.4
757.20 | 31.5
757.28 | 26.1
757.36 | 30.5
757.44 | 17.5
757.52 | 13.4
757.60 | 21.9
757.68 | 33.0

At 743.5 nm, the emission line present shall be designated [S II]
